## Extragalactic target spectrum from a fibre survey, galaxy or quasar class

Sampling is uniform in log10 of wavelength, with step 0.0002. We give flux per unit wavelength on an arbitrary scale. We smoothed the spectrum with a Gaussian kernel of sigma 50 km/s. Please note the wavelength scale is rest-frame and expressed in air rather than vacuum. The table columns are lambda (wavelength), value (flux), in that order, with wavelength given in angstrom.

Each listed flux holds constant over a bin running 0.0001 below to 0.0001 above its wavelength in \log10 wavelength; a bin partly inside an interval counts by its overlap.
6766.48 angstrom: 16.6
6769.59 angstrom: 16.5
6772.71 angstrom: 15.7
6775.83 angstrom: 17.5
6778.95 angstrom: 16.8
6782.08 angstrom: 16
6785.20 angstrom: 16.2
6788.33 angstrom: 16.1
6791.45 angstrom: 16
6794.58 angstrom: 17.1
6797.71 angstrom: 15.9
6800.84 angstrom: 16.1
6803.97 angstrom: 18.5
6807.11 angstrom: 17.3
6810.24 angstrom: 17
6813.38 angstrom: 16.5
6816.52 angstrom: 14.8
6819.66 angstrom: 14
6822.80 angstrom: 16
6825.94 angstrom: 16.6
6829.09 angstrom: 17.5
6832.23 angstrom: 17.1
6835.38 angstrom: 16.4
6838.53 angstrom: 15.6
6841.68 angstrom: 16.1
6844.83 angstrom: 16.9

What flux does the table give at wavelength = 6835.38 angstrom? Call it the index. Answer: 16.4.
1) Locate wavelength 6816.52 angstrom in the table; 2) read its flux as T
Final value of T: 14.8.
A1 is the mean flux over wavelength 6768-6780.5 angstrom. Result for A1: 16.6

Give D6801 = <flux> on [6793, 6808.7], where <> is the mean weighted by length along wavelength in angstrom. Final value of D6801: 17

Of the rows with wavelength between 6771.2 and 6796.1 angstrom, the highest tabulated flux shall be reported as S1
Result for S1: 17.5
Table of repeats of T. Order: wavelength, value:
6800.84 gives 16.1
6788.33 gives 16.1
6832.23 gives 17.1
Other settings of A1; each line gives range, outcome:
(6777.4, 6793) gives 16.2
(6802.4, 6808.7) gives 17.9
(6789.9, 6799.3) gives 16.3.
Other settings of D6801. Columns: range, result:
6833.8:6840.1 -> 16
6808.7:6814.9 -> 16.7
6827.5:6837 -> 17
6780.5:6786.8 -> 16.1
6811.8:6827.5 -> 15.6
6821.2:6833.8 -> 16.8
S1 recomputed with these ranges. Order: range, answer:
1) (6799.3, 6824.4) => 18.5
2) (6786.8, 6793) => 16.1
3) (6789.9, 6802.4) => 17.1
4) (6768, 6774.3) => 16.5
